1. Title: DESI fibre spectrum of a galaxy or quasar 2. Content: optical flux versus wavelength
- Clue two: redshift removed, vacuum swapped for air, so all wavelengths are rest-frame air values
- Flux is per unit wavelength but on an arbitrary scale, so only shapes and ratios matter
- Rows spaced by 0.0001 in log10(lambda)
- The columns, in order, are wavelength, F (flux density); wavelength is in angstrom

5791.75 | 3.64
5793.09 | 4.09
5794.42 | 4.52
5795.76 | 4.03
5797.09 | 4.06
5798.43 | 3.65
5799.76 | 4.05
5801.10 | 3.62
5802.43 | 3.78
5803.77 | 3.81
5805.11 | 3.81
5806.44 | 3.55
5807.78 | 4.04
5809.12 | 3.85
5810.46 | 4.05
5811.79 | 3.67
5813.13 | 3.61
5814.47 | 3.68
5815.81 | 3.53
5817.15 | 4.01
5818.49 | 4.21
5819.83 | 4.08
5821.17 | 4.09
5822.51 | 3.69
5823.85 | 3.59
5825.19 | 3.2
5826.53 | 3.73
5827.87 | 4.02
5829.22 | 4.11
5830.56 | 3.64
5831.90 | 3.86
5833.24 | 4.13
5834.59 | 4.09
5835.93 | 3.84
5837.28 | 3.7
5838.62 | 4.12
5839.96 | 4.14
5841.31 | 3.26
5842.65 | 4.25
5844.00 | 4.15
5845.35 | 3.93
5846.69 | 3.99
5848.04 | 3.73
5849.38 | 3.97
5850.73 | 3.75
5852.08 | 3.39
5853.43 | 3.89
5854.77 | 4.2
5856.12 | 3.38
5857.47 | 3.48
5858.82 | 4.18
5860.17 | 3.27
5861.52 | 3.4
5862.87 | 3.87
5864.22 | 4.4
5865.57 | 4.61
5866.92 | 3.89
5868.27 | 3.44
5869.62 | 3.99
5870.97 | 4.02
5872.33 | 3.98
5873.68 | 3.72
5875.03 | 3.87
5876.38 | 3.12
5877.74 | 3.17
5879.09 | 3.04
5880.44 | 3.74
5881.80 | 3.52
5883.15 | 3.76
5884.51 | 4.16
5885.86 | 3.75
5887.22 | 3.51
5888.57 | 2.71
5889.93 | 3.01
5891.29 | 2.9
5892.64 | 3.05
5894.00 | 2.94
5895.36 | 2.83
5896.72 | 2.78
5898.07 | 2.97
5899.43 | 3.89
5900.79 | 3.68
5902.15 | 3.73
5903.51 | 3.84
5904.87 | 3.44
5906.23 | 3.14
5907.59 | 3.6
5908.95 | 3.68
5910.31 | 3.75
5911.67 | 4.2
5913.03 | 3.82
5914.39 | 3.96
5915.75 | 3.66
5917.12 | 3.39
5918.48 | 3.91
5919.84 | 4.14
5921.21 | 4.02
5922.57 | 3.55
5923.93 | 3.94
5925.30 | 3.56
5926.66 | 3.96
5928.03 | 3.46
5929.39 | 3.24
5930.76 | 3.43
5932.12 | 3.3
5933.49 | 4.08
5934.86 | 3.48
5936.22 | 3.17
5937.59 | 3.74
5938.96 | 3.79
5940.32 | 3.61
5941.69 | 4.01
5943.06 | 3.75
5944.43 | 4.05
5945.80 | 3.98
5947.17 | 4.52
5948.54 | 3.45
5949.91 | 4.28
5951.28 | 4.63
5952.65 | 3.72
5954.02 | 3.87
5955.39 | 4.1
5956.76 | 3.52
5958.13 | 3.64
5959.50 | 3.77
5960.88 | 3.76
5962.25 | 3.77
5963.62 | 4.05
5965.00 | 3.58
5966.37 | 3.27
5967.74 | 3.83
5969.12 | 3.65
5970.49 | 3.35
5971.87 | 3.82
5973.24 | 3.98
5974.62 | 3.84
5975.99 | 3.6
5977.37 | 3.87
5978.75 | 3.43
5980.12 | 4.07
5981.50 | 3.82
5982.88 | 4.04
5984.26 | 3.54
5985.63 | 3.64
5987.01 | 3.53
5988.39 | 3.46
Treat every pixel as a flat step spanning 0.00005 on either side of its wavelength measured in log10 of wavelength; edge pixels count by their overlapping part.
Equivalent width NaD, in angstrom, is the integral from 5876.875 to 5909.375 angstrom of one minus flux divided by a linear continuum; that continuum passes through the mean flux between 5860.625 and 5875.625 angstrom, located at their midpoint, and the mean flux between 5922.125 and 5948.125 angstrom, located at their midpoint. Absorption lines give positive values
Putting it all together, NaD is 4.0 angstrom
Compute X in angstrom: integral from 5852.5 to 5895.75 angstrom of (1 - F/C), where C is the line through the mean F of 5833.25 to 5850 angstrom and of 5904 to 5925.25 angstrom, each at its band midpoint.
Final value 2.95 angstrom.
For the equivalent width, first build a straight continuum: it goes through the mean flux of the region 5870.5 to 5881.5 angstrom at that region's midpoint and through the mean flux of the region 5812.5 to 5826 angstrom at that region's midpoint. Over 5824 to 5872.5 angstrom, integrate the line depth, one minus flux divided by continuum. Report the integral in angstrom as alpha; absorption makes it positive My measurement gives -2.5 angstrom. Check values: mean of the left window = 3.77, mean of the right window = 3.57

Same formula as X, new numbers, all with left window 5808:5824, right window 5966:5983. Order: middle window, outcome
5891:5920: 2.10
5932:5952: -0.60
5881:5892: 1.11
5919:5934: 0.30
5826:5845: -0.47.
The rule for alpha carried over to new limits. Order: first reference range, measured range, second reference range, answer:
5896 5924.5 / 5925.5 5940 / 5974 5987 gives 0.51 angstrom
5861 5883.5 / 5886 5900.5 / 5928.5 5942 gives 2.29 angstrom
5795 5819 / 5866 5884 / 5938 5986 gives 0.81 angstrom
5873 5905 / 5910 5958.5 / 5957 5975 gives -3.06 angstrom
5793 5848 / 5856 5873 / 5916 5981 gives -0.06 angstrom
